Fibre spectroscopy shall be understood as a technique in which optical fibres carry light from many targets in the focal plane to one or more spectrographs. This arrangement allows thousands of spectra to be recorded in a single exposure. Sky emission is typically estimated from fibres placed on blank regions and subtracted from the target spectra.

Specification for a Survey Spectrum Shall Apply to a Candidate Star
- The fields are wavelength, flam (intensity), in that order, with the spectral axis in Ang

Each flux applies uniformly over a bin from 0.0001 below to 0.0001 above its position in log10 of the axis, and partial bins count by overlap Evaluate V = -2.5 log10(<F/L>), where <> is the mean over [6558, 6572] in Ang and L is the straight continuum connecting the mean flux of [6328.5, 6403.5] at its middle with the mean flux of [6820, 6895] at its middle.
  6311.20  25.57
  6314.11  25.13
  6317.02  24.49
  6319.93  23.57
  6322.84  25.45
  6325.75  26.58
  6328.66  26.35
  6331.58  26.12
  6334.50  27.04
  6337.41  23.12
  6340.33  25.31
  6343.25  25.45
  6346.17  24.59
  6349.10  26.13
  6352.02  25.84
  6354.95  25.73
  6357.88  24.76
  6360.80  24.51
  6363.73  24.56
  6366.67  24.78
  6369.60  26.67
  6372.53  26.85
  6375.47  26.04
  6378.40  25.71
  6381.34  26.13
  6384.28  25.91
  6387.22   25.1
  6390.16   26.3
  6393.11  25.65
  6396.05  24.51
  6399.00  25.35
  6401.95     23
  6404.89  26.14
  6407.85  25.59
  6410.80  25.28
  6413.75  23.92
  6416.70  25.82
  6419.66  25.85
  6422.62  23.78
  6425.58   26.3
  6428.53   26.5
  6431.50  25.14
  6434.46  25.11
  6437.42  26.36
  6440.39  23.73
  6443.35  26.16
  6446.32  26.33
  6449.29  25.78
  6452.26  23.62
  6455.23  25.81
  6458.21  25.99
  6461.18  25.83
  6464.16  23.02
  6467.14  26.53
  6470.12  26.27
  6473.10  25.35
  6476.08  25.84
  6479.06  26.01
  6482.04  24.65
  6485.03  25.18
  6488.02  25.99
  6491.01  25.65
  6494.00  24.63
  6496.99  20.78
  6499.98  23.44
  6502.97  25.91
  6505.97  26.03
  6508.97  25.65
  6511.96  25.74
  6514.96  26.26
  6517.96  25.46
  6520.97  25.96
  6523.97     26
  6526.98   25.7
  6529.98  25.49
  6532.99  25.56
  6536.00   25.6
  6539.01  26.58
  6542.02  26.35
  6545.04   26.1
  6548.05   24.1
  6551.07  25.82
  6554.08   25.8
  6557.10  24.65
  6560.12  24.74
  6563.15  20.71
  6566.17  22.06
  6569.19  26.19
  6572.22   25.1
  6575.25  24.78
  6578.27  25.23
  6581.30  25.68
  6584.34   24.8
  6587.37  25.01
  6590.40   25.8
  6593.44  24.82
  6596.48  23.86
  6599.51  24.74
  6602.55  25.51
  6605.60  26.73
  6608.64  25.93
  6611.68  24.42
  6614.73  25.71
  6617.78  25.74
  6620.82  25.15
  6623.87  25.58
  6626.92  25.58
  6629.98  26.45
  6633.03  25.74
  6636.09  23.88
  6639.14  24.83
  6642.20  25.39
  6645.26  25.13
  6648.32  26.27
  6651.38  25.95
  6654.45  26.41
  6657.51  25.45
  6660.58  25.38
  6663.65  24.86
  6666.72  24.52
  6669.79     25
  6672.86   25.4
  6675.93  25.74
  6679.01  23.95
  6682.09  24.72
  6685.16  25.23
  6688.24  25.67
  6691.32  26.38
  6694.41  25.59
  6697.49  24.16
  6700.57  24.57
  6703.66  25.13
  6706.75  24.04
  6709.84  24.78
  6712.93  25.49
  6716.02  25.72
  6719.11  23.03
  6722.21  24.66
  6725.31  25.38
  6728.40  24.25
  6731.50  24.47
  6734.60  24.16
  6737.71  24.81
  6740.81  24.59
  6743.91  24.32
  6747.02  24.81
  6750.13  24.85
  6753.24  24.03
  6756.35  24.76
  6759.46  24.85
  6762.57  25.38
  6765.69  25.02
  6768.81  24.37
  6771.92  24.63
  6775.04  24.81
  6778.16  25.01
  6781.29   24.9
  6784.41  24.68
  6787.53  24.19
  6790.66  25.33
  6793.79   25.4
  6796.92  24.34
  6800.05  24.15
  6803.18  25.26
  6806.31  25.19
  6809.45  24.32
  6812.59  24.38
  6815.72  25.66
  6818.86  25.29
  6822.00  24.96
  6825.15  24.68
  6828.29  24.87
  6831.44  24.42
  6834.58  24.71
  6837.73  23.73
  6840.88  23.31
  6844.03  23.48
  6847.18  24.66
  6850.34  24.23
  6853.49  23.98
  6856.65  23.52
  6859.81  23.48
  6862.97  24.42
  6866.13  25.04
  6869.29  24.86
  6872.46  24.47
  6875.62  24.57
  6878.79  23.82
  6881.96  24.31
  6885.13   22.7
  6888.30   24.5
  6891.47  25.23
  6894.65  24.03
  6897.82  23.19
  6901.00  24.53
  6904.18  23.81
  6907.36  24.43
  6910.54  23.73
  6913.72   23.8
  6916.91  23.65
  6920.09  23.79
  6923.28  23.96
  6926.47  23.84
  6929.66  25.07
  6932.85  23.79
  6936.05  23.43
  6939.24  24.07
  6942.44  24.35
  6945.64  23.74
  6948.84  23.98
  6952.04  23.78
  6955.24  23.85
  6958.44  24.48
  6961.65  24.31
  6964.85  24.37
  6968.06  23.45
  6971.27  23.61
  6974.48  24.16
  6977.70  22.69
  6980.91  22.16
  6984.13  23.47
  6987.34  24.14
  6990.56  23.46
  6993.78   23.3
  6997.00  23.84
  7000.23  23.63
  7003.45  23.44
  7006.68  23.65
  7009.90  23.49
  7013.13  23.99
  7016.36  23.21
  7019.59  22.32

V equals 0.06 mag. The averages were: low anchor 25.4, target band 23.6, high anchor 24.3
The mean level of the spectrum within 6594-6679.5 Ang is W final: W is 25.3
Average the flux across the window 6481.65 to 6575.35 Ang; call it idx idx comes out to 25.1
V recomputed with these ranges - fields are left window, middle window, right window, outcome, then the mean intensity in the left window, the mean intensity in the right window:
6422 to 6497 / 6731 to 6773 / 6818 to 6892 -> -0.004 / 25.3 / 24.3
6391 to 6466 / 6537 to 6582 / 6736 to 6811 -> 0.006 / 25.2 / 24.7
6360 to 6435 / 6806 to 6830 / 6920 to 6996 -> -0.030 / 25.4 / 23.8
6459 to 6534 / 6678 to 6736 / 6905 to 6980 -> -0.007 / 25.3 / 23.9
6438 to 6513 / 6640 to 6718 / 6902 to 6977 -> -0.024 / 25.2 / 24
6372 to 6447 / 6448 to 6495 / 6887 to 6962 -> -0.004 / 25.5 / 24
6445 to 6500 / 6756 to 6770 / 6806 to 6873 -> -0.014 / 25.1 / 24.4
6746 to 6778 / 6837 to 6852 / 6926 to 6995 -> 0.021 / 24.8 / 23.8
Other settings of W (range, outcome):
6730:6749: 24.5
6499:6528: 25.6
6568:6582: 25.4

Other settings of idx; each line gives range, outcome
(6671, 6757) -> 24.8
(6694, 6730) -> 24.7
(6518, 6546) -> 25.9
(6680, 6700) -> 25.2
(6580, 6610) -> 25.3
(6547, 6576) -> 24.4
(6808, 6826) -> 24.9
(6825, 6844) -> 24.2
